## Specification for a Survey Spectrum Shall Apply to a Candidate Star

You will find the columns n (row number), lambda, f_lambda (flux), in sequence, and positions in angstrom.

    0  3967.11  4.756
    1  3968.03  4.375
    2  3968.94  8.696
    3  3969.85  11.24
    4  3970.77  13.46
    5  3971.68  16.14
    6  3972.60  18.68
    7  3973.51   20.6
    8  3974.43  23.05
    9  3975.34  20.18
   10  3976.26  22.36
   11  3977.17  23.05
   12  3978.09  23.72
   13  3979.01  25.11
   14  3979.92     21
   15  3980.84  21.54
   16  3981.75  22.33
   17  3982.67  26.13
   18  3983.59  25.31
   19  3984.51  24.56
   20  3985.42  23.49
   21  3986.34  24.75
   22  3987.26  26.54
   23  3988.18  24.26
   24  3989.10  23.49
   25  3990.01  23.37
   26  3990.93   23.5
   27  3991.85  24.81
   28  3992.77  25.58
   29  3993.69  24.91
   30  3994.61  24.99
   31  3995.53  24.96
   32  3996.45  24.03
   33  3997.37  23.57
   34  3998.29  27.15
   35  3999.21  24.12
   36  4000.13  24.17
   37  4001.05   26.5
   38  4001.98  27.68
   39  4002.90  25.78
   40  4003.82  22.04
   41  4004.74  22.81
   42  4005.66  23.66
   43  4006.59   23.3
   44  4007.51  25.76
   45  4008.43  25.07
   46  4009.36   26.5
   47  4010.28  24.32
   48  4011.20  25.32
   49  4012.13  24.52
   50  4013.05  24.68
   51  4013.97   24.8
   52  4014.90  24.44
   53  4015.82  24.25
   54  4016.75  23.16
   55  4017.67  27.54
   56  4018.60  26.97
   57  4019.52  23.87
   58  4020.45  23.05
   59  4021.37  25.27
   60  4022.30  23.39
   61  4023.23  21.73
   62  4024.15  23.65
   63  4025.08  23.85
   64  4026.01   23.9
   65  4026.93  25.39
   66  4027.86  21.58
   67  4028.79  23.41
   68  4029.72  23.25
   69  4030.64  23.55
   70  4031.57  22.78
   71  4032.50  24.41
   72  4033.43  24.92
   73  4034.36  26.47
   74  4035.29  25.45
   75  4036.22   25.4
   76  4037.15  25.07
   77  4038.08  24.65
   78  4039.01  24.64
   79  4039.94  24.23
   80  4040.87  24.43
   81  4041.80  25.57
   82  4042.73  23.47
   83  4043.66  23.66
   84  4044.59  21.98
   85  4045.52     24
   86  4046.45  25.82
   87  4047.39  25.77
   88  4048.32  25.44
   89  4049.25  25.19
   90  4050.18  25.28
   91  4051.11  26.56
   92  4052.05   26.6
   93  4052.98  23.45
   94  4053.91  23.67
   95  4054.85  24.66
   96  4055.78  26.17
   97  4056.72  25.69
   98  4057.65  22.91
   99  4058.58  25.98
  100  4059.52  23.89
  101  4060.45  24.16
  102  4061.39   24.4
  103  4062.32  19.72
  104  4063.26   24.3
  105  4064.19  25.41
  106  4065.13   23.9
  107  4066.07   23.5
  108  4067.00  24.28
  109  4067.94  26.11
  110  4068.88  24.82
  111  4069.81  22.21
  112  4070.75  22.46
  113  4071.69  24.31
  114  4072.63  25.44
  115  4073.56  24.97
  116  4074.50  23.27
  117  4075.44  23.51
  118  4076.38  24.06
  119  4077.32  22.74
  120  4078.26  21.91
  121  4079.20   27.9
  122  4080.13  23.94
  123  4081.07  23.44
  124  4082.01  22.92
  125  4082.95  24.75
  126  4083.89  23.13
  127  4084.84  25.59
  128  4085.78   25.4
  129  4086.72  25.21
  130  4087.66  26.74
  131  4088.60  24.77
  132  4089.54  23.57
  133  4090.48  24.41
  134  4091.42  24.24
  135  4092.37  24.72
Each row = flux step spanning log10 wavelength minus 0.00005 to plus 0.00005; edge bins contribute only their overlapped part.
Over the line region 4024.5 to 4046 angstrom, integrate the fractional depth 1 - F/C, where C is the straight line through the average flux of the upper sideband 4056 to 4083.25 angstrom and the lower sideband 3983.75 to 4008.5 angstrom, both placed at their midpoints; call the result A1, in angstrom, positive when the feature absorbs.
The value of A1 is 0.1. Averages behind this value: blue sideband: 24.6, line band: 24.2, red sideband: 24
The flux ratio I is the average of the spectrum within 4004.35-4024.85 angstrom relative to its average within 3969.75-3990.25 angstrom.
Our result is 1.1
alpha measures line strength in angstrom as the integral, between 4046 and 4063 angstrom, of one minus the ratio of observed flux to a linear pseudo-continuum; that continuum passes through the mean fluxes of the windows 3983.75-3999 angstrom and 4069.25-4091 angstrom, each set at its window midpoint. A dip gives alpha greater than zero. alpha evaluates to -0.3 angstrom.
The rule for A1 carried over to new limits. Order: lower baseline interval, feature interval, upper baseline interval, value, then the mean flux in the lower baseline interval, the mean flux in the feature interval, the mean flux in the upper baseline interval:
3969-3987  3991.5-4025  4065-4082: -3.9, 21.2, 24.7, 24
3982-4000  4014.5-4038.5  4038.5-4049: 0.3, 24.7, 24.3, 24.5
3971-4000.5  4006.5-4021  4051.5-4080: -0.7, 23.4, 24.9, 24.2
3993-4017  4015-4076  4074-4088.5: 0.4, 24.7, 24.4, 24.3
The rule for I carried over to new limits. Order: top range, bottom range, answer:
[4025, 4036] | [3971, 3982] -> 1.13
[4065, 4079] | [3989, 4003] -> 0.96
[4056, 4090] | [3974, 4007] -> 1.00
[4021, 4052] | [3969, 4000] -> 1.08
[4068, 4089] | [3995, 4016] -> 0.98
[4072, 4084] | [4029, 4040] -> 0.98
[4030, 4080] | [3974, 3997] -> 1.02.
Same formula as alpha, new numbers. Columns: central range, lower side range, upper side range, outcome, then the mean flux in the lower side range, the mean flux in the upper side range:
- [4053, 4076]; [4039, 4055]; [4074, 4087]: 0.2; 24.7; 24.1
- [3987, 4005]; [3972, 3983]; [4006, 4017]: -0.9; 22.2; 24.7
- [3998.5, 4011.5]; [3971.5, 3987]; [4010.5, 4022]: -0.4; 22.6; 24.8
